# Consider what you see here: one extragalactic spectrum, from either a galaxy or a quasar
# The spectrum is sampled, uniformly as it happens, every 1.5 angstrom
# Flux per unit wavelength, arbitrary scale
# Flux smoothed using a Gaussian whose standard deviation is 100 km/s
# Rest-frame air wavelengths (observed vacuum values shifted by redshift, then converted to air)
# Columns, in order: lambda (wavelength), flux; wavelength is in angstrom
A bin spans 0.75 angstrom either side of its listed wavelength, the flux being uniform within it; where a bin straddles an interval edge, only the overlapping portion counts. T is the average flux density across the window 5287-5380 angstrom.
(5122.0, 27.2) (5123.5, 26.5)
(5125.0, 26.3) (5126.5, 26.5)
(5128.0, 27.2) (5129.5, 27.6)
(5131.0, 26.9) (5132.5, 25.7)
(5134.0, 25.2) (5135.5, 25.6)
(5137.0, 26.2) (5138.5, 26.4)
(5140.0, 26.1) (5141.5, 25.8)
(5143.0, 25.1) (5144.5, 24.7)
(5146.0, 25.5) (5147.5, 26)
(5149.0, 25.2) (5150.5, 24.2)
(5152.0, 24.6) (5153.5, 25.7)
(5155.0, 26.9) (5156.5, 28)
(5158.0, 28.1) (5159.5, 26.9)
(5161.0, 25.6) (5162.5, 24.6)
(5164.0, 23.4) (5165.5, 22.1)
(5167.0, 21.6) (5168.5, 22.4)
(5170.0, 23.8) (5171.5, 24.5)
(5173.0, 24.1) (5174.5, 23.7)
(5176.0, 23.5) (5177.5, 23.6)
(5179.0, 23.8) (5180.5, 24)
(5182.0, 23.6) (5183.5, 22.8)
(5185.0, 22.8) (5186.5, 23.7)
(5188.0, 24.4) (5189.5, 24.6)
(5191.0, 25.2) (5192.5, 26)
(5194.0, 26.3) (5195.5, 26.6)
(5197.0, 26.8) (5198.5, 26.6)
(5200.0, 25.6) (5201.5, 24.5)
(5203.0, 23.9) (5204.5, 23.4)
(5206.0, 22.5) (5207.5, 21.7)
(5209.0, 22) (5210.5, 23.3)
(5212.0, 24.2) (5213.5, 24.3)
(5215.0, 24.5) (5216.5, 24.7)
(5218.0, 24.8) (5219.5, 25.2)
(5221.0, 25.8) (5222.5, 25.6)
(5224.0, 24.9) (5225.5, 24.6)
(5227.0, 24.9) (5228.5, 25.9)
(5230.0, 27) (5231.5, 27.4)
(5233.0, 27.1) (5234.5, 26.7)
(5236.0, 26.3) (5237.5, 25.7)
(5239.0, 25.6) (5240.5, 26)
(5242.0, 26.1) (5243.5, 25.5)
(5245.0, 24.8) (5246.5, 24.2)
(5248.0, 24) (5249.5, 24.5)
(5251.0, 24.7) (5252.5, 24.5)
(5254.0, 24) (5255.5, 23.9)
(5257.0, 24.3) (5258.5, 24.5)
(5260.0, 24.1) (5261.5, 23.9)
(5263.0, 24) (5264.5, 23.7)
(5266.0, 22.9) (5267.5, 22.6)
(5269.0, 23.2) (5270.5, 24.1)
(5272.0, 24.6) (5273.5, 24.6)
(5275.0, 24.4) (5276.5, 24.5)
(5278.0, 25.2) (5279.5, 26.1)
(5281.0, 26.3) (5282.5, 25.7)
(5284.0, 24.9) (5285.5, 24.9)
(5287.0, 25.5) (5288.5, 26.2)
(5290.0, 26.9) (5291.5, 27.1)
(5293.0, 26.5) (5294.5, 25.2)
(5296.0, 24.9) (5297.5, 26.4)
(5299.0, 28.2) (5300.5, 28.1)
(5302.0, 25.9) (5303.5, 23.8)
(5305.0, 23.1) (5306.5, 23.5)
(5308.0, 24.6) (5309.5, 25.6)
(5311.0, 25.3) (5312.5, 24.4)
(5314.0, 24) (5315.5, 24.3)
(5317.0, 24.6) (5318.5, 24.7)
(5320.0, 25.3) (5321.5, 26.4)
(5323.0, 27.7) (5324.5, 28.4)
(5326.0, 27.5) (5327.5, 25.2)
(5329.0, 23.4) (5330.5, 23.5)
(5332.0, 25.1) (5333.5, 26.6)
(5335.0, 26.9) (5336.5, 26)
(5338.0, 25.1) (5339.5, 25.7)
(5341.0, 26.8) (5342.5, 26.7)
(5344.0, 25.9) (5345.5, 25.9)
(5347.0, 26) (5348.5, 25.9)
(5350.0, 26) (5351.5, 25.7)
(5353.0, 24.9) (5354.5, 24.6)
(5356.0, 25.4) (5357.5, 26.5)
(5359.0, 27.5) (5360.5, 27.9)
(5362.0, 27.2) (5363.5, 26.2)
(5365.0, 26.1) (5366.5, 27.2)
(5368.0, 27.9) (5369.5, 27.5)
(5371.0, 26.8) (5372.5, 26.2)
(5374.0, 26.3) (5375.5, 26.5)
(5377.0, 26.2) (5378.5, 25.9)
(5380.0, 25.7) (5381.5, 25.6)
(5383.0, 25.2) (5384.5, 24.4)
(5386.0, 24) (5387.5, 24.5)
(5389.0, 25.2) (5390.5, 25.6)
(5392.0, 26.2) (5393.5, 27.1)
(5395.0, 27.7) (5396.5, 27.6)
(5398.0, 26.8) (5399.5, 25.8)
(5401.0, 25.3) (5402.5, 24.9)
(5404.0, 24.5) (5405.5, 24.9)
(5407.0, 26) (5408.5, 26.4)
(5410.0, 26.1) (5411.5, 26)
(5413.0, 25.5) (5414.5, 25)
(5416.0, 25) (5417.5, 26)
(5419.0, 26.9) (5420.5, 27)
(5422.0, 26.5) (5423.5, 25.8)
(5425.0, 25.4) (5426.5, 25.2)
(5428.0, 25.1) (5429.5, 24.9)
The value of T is 25.9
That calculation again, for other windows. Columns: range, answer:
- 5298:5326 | 25.5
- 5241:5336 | 25.1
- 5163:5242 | 24.6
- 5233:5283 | 24.7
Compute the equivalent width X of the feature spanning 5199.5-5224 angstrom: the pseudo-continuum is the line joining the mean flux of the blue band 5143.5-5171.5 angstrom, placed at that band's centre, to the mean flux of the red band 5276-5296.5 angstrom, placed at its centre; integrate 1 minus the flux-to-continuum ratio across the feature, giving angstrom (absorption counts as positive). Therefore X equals 1.1 angstrom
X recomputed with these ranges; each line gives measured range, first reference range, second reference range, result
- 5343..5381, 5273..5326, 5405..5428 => -0.9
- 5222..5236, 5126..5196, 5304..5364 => -0.4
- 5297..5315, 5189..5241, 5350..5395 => 0.3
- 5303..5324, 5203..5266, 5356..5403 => 0.6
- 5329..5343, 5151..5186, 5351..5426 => 0.0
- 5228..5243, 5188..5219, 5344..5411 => -0.9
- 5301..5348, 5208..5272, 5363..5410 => 0.1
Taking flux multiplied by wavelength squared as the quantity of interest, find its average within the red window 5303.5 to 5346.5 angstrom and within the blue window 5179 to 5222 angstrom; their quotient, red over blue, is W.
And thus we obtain 1.09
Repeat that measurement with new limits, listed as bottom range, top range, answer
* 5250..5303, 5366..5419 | 1.08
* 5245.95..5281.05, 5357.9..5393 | 1.13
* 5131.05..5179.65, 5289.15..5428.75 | 1.12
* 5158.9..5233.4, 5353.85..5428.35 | 1.14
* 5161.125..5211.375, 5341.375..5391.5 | 1.16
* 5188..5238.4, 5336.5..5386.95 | 1.10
